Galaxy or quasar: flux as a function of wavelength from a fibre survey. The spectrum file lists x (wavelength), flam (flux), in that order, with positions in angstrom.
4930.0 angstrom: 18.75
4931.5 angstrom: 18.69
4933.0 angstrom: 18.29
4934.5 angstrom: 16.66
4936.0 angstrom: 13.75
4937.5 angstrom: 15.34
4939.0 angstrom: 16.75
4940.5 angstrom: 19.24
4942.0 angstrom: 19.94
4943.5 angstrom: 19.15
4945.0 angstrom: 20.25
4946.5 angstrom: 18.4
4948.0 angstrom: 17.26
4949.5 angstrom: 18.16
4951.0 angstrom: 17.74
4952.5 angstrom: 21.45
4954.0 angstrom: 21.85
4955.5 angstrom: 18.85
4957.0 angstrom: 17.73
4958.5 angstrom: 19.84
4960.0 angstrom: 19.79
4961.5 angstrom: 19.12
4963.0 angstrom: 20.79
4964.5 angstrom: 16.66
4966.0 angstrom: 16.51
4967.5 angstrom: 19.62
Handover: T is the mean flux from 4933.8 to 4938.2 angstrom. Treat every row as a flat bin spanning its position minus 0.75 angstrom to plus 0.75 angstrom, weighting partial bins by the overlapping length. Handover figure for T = 15.2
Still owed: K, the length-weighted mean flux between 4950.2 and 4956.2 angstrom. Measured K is 20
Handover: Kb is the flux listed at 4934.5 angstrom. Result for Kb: 16.66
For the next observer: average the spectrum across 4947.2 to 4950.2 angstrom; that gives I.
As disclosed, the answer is 17.7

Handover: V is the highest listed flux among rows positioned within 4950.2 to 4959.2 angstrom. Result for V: 21.85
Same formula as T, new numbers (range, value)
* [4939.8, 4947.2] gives 19.4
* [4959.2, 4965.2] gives 19.1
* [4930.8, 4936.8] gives 16.8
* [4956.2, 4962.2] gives 19.1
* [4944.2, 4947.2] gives 19.3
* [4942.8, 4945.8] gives 19.7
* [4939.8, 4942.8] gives 19.6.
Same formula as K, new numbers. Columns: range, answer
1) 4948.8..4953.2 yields 19.1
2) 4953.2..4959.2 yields 19.6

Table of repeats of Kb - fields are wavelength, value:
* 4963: 20.79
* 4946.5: 18.4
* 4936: 13.75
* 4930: 18.75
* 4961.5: 19.12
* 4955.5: 18.85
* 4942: 19.94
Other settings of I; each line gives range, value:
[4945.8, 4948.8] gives 17.8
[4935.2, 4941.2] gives 16.2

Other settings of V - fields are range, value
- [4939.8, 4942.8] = 19.94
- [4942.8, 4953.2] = 21.45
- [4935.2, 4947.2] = 20.25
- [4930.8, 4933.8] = 18.69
